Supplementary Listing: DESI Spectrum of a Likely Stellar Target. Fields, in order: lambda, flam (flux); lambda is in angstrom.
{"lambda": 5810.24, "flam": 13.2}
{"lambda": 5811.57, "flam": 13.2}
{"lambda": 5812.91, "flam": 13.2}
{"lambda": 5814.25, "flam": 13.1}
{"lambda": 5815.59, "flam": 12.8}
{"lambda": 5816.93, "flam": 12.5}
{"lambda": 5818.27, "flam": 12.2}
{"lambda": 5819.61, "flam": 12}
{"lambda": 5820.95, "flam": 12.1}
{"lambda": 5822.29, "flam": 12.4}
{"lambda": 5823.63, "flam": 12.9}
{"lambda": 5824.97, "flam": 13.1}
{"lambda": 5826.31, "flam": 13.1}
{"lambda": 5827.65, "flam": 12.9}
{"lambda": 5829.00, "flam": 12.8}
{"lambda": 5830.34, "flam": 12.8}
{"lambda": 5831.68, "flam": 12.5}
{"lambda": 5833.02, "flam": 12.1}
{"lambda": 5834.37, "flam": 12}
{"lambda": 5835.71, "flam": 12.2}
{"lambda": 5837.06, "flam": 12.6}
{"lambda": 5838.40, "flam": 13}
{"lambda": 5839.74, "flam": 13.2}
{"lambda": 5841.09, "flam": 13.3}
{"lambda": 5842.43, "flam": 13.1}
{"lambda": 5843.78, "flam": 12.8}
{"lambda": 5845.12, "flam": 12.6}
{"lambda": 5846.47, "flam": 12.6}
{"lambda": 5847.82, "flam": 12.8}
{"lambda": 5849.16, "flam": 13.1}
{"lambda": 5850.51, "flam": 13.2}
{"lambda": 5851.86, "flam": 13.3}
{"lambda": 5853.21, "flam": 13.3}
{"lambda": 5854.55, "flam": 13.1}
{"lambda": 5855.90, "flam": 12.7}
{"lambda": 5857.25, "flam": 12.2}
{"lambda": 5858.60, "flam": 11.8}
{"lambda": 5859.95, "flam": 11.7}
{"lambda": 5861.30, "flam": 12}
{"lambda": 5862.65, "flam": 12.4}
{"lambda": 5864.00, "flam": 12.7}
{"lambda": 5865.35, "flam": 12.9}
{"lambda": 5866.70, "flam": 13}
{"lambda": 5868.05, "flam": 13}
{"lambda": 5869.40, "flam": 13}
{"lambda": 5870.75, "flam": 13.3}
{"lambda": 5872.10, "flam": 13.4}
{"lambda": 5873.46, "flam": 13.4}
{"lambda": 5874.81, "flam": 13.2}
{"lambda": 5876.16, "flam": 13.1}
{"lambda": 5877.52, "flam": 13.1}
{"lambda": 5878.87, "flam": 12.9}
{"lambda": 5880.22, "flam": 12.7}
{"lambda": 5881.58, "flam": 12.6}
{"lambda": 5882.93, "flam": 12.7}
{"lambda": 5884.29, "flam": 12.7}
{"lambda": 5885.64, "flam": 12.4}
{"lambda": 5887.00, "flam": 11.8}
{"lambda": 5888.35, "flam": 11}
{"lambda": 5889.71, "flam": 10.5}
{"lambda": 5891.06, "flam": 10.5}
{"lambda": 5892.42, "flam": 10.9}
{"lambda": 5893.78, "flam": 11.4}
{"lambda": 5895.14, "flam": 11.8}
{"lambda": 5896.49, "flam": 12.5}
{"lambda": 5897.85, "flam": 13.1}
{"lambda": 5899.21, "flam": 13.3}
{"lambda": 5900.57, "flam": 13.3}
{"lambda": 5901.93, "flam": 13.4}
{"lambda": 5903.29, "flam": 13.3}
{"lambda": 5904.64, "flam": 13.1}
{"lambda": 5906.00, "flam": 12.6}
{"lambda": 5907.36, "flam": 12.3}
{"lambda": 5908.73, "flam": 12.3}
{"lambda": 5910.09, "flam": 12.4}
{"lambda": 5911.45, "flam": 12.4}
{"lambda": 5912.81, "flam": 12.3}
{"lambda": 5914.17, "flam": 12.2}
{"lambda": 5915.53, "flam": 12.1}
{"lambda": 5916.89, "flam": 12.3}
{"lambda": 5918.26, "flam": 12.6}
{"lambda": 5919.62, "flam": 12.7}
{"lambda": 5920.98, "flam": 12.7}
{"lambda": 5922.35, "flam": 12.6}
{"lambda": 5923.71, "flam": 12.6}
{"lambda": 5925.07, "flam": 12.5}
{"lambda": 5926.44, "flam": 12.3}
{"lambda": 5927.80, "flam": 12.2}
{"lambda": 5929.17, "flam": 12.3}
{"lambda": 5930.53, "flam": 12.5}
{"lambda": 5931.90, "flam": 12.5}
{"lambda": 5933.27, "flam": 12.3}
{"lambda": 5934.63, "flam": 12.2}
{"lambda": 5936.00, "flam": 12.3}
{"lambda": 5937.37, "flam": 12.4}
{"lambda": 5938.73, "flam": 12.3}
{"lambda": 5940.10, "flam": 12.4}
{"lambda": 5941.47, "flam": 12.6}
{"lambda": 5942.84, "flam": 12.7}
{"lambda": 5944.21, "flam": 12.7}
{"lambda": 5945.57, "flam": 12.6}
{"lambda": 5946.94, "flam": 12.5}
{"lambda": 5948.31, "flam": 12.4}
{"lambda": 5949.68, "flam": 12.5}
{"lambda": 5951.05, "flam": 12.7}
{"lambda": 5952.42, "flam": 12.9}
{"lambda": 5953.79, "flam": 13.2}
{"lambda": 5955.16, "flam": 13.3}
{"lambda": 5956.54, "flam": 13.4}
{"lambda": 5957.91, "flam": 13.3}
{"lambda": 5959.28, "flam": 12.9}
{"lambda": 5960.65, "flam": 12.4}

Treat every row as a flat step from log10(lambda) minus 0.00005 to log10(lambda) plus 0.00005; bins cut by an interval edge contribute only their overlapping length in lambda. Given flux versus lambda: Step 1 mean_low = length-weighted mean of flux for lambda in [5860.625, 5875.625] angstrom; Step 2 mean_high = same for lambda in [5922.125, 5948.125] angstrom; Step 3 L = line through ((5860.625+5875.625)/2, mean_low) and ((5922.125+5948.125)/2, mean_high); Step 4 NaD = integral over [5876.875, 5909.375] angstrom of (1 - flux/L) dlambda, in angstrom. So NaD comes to 1.06 angstrom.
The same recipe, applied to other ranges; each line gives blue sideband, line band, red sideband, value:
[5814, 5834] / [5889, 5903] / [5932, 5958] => 0.6 angstrom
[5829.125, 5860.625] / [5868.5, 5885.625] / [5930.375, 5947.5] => -0.5 angstrom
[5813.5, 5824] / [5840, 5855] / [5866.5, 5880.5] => -0.2 angstrom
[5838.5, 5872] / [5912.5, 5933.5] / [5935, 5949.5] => 0.2 angstrom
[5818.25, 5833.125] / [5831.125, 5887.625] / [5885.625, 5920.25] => -1.4 angstrom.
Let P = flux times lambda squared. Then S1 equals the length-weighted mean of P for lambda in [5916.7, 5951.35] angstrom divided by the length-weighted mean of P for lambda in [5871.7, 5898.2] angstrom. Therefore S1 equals 1.0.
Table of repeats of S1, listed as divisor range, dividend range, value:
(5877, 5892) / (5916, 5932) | 1.05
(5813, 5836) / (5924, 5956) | 1.04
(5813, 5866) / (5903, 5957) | 1.02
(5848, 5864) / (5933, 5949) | 1.02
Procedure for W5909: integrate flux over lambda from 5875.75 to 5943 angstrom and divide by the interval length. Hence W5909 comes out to 12.4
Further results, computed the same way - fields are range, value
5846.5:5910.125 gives 12.6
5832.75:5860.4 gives 12.7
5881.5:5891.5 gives 11.8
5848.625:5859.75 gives 12.8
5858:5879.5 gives 12.8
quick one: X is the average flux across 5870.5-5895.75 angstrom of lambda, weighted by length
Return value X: 12.3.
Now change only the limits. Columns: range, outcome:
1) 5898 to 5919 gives 12.7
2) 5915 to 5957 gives 12.6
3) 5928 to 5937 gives 12.3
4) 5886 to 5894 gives 11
